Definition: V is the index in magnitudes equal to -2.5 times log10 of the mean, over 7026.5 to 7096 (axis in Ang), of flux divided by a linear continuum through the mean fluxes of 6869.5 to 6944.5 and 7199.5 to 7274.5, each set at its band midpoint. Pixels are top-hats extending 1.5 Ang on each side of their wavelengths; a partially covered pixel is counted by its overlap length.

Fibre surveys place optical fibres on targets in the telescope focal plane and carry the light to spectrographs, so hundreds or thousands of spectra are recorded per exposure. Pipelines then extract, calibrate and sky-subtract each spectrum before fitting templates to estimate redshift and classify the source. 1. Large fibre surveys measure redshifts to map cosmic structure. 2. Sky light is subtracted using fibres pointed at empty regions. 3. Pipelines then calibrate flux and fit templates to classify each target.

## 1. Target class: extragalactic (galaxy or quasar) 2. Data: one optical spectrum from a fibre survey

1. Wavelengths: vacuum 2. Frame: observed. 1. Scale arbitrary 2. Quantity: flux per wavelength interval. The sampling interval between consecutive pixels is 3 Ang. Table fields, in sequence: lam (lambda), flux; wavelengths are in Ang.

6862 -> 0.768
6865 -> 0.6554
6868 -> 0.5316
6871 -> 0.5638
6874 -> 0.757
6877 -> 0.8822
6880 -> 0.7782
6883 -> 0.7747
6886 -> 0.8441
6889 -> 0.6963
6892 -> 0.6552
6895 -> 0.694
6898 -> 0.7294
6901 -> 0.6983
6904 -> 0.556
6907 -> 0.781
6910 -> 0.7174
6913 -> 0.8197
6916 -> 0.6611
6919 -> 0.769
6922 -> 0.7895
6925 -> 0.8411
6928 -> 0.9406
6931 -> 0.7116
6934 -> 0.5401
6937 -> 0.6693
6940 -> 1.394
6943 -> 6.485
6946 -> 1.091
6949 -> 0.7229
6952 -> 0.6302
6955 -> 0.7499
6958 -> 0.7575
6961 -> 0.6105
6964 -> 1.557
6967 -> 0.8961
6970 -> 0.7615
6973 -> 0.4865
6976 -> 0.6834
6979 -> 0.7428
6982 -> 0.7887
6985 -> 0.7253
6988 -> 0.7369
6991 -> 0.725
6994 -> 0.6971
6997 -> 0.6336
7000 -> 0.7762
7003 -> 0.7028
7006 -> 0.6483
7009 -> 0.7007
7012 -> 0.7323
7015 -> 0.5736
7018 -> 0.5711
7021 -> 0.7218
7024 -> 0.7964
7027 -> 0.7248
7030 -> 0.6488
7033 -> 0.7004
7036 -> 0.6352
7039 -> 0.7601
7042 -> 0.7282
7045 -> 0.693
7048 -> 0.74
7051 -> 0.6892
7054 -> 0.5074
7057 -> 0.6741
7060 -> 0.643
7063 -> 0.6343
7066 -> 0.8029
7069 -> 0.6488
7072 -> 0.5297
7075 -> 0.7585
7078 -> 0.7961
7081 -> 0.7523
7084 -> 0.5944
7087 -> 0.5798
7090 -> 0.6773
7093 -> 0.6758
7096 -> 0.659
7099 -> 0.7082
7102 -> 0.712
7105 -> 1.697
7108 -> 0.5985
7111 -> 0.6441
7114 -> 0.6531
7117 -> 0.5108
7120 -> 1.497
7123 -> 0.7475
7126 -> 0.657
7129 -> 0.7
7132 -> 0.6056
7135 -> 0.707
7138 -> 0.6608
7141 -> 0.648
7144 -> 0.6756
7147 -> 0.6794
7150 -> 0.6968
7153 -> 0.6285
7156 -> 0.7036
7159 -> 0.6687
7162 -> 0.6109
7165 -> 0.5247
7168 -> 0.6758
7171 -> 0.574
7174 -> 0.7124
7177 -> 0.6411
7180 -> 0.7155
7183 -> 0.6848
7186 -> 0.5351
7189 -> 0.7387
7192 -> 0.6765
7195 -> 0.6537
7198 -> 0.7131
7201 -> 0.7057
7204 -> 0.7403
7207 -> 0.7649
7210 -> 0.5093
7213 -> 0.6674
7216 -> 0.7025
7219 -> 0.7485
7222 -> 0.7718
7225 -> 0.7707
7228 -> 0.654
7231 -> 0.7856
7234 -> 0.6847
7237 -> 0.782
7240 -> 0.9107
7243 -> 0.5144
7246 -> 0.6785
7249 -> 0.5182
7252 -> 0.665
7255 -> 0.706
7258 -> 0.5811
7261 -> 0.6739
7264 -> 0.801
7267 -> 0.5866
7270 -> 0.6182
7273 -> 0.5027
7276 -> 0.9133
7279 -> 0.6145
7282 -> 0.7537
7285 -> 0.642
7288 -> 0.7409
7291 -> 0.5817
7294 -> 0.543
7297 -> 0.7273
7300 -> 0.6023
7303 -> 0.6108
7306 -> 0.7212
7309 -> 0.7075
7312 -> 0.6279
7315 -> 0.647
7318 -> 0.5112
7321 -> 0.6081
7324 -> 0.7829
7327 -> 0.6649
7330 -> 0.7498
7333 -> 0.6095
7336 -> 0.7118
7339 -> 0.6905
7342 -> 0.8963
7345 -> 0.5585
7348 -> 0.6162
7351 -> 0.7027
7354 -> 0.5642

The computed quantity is 0.24 mag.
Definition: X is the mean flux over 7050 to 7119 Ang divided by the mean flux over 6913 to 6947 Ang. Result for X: 0.5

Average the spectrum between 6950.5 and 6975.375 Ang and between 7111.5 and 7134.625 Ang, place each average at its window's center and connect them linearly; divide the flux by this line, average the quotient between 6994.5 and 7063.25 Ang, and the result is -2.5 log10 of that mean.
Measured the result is 0.15 mag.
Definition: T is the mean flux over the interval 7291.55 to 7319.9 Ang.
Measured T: 0.631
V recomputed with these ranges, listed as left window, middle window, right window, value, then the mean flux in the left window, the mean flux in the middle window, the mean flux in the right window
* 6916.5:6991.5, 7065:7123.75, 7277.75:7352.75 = 0.16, 1.03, 0.762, 0.665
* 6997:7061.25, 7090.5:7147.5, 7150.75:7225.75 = -0.12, 0.683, 0.76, 0.673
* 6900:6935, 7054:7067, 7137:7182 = 0.04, 0.739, 0.663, 0.655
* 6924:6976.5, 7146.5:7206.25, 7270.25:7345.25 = 0.26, 1.15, 0.665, 0.67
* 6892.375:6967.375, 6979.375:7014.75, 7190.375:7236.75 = 0.32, 1.03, 0.711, 0.705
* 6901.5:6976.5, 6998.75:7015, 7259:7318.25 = 0.34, 1.03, 0.698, 0.659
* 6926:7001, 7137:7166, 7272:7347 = 0.26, 1.02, 0.652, 0.67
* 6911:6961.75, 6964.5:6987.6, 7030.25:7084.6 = 0.28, 1.13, 0.763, 0.683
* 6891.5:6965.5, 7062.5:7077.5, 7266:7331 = 0.28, 1.03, 0.686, 0.657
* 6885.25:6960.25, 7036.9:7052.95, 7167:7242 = 0.21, 0.995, 0.713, 0.7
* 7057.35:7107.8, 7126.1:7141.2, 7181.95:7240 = 0.09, 0.737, 0.665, 0.705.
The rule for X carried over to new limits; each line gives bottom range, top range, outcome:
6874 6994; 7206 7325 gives 0.73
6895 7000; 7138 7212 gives 0.71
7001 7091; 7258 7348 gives 0.98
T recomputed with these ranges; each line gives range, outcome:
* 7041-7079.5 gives 0.68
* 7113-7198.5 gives 0.686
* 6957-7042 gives 0.732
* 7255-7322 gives 0.652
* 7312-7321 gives 0.592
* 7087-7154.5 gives 0.744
